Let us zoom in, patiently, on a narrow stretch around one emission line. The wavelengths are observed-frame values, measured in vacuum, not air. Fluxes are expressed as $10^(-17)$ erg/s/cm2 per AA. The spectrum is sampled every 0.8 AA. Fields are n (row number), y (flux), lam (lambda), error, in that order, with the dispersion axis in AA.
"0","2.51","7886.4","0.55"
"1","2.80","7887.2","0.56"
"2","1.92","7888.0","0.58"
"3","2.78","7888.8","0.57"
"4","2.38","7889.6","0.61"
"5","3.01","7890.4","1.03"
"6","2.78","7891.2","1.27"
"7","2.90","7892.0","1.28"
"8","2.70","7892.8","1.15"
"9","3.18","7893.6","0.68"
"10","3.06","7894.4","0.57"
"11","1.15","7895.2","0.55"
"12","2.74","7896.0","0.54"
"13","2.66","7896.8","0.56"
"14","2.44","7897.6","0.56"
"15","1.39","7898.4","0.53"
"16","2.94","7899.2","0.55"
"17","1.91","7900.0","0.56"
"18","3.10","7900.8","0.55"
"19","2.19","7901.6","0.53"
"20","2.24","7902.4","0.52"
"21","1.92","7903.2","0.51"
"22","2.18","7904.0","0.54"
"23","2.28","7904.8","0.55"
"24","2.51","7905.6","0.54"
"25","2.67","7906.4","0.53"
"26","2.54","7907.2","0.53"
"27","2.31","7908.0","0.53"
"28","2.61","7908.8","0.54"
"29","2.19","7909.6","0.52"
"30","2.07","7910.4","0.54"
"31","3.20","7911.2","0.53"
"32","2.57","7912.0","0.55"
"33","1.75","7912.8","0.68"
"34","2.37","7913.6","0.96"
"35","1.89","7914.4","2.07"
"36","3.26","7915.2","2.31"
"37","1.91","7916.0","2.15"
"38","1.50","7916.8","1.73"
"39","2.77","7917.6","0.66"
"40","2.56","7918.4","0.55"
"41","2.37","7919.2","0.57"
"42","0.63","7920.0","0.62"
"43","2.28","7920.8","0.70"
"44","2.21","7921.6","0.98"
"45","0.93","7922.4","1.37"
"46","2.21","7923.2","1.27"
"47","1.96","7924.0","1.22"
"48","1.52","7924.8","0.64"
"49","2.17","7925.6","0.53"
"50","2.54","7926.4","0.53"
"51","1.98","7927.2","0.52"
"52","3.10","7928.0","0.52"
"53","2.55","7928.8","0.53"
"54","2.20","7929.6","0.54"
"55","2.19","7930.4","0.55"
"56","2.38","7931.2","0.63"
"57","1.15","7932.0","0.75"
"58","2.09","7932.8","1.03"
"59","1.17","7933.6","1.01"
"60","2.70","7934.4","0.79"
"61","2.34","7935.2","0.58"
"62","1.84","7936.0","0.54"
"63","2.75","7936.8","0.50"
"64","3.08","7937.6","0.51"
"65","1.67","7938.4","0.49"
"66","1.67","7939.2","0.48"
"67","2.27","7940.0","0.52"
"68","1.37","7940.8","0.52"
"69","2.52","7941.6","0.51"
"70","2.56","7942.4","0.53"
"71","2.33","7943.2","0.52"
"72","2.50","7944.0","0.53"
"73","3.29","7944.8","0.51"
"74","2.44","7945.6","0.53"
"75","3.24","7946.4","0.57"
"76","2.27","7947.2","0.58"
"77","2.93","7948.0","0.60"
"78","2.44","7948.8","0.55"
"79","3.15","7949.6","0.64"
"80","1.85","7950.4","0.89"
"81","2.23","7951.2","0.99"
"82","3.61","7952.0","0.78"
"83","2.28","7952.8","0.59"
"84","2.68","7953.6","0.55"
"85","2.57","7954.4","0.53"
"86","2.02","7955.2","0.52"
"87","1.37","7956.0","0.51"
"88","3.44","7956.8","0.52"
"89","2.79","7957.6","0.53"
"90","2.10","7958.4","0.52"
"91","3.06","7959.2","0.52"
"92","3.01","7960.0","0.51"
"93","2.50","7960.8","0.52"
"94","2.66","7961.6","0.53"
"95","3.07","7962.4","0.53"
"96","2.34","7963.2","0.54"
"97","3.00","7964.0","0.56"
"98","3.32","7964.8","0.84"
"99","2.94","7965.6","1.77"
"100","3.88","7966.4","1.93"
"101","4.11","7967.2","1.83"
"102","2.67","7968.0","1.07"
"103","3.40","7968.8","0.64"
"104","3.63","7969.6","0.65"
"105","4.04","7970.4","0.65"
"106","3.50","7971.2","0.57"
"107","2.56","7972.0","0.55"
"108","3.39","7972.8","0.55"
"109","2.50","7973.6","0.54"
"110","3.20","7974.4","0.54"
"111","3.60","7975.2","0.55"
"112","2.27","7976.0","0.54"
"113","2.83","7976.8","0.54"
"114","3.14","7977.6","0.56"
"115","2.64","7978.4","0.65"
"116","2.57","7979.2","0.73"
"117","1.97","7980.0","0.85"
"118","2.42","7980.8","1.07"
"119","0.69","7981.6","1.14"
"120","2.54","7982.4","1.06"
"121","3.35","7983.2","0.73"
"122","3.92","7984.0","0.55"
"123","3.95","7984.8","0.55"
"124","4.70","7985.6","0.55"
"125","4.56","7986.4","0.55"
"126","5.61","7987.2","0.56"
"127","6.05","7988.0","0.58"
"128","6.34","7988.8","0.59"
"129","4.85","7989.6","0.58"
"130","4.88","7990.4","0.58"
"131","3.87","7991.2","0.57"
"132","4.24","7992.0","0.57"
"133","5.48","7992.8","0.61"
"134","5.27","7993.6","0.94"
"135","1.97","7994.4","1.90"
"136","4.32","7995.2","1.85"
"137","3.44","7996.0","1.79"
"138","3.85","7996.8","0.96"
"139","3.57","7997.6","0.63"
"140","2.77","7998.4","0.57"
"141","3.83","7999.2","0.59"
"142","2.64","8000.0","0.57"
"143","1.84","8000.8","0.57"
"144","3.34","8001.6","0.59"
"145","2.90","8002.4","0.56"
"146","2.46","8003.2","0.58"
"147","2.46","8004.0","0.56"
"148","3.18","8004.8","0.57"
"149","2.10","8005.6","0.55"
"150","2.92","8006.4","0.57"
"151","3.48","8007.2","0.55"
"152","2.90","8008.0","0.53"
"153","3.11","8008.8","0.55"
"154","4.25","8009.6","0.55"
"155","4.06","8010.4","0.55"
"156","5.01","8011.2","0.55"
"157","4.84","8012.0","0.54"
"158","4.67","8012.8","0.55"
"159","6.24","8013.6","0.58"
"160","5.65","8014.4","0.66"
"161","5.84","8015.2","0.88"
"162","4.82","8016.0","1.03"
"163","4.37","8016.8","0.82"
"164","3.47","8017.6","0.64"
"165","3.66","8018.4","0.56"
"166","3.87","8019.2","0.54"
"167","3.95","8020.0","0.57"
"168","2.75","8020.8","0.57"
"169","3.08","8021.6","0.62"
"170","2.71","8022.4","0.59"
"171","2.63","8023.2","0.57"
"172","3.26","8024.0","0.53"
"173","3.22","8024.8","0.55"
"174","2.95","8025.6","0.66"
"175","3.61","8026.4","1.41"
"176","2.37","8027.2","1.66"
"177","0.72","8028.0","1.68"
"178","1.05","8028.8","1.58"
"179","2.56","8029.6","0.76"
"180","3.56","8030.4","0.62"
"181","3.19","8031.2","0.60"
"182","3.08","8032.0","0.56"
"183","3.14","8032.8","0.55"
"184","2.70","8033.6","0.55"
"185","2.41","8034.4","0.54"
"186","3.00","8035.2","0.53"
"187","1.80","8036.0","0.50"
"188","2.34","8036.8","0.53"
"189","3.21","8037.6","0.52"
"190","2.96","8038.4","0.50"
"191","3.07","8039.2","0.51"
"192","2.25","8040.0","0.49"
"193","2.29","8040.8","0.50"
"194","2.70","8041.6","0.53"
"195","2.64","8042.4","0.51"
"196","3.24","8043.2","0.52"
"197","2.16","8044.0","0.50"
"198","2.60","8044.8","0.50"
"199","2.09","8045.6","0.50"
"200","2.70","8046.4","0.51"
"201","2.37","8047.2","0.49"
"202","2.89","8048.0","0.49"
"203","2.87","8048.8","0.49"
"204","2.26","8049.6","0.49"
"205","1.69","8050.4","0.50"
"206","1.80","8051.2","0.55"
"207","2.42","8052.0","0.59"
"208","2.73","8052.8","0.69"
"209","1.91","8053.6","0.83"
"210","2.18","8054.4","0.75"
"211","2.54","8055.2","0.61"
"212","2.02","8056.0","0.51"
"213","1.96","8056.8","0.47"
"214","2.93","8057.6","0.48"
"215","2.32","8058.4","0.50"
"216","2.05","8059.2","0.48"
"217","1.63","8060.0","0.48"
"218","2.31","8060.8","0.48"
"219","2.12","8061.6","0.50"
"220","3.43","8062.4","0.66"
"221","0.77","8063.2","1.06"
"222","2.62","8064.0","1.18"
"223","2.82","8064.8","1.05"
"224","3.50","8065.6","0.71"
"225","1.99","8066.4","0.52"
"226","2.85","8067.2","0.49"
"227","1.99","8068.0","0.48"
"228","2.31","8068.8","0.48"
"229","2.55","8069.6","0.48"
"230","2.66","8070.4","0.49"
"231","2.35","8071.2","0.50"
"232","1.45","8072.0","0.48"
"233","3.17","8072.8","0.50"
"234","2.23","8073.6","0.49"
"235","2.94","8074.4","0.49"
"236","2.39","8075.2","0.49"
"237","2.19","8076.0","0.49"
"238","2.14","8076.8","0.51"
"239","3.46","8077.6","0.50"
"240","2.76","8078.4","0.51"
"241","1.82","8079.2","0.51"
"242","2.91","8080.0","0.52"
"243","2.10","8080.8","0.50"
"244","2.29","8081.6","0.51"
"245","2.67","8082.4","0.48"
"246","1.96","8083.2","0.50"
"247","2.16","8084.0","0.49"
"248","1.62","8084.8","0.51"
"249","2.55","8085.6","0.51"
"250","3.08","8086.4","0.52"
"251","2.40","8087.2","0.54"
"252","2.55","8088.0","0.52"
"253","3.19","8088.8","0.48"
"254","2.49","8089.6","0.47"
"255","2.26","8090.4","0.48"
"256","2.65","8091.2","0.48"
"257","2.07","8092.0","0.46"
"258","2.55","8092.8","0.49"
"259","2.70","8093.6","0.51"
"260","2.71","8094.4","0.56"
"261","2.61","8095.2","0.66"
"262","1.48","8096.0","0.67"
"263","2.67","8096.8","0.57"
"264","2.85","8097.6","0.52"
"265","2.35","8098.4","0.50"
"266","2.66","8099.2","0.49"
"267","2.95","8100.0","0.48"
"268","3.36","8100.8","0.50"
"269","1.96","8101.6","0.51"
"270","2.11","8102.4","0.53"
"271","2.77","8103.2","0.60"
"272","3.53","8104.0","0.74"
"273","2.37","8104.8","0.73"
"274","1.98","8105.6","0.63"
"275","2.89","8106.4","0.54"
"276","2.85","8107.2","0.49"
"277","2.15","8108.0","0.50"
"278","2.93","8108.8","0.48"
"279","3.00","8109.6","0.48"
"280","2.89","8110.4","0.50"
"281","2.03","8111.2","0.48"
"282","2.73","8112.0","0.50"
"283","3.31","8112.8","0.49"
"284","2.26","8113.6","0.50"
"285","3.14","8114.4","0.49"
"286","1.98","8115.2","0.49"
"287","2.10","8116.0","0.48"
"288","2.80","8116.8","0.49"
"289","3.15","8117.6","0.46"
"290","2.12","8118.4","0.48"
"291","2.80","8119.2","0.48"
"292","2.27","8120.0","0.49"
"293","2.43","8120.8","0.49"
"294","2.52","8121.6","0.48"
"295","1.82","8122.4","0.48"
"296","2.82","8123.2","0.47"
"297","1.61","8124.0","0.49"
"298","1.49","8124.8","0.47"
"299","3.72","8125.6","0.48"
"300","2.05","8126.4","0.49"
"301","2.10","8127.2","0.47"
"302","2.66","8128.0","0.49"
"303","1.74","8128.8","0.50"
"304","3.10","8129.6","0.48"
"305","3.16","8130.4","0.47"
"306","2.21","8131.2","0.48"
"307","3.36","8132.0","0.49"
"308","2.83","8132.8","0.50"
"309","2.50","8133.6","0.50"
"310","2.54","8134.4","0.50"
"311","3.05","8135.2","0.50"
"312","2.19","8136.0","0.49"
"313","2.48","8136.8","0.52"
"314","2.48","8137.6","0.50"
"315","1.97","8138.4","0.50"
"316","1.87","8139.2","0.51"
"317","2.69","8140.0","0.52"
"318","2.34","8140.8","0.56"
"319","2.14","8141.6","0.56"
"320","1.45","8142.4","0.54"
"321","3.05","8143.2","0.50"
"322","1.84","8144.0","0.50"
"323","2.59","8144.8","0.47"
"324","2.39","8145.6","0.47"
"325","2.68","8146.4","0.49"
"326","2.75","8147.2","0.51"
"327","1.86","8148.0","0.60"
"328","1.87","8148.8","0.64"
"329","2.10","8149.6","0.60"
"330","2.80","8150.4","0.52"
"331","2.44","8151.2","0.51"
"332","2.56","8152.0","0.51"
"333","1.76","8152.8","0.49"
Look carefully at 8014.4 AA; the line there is [N II] 6583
